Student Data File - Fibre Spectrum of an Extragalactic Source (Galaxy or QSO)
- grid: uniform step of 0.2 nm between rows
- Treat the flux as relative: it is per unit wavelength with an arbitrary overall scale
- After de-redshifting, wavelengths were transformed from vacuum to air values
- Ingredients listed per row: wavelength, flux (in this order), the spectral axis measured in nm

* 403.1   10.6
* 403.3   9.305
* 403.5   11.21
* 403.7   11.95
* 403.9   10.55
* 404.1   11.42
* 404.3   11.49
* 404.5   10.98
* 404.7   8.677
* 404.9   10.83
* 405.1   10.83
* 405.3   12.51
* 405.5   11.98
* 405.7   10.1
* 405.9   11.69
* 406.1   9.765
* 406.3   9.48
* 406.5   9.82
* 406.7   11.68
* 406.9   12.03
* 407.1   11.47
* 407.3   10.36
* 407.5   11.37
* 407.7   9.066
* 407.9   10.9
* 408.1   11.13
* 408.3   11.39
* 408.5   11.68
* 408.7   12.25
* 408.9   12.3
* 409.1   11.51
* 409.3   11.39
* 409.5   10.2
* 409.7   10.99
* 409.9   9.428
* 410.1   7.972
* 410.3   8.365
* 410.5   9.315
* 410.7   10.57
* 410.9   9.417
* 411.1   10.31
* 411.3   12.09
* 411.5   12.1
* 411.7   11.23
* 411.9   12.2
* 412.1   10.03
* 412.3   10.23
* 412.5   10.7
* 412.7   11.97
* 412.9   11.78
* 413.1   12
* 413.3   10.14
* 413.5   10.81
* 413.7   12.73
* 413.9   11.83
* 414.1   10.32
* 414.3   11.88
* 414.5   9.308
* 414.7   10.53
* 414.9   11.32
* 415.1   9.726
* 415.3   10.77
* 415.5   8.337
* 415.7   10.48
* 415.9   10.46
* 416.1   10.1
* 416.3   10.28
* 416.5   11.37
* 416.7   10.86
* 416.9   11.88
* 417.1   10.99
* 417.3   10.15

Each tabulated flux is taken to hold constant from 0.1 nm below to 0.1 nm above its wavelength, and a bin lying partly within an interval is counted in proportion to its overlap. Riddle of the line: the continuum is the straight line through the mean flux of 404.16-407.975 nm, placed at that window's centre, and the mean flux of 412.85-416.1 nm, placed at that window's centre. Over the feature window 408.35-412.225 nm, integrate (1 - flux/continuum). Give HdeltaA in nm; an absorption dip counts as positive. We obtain 0.02 nm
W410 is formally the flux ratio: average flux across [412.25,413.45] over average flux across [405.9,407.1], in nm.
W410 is 1.0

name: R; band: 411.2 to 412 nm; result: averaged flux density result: 11.9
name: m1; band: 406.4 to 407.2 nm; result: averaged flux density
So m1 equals 11.2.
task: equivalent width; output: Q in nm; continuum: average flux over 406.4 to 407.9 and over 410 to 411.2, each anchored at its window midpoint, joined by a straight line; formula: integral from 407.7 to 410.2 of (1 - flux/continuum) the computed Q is -0.20 nm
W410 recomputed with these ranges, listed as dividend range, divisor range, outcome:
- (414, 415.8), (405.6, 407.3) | 0.96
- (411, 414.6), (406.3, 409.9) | 1.01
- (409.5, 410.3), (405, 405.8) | 0.83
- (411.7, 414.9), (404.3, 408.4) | 1.03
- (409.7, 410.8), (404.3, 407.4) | 0.86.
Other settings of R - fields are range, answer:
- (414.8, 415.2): 10.5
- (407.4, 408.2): 10.6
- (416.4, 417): 11.4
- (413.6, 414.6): 11.2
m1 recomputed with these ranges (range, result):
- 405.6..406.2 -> 10.5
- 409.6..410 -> 10.2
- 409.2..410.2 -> 10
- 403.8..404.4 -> 11.2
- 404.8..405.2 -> 10.8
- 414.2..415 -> 10.8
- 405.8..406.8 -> 10.5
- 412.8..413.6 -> 11.2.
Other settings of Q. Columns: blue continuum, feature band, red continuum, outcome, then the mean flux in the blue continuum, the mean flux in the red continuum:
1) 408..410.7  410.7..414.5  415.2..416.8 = -0.24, 10.6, 10.3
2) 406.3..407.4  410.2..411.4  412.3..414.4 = 0.13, 10.9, 11.4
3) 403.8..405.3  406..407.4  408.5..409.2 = 0.09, 10.8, 12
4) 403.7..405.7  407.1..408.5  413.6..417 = 0.01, 11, 10.7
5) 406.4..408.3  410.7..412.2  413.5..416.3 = -0.04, 10.9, 10.6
